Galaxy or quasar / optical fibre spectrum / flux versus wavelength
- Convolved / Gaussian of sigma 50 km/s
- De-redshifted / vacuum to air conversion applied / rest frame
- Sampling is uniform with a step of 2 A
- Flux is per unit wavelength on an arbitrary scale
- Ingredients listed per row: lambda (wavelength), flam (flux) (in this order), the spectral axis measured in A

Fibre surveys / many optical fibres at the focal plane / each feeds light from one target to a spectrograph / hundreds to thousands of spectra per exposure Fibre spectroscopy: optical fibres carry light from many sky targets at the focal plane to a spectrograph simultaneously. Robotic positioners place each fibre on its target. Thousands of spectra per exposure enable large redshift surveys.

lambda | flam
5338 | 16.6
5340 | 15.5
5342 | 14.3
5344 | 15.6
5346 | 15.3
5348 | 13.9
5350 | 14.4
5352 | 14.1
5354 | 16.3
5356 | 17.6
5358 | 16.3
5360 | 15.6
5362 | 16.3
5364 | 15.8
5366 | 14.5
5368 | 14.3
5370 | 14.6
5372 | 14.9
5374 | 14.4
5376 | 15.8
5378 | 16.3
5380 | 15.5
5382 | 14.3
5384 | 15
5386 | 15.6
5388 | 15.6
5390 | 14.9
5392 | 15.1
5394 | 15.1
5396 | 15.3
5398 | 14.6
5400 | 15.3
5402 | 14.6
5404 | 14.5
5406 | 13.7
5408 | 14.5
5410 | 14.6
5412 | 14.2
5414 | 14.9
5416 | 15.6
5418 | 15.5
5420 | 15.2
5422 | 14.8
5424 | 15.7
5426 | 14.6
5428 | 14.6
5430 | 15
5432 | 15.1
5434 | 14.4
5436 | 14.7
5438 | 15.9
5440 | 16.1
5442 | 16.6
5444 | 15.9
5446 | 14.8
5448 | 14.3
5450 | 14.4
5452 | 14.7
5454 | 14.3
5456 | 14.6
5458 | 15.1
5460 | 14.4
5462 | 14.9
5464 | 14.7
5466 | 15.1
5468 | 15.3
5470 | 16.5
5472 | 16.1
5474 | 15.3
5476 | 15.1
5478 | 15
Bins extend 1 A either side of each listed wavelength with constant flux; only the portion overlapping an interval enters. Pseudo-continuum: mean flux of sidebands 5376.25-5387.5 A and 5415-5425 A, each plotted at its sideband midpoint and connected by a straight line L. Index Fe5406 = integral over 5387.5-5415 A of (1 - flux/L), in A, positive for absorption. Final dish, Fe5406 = 1.1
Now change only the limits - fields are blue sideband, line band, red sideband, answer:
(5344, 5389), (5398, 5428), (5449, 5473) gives 0.7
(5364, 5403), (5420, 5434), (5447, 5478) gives 0.1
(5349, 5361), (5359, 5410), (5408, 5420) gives 1.0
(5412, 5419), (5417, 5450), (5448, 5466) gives -0.5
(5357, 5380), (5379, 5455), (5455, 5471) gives 1.1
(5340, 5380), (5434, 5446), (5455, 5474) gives -0.3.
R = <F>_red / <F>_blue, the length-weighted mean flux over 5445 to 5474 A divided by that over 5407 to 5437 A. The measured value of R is 1.0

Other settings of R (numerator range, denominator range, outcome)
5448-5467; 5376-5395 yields 0.96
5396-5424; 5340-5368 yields 0.97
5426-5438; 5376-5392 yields 0.97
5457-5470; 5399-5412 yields 1.04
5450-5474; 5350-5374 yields 0.98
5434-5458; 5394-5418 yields 1.02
